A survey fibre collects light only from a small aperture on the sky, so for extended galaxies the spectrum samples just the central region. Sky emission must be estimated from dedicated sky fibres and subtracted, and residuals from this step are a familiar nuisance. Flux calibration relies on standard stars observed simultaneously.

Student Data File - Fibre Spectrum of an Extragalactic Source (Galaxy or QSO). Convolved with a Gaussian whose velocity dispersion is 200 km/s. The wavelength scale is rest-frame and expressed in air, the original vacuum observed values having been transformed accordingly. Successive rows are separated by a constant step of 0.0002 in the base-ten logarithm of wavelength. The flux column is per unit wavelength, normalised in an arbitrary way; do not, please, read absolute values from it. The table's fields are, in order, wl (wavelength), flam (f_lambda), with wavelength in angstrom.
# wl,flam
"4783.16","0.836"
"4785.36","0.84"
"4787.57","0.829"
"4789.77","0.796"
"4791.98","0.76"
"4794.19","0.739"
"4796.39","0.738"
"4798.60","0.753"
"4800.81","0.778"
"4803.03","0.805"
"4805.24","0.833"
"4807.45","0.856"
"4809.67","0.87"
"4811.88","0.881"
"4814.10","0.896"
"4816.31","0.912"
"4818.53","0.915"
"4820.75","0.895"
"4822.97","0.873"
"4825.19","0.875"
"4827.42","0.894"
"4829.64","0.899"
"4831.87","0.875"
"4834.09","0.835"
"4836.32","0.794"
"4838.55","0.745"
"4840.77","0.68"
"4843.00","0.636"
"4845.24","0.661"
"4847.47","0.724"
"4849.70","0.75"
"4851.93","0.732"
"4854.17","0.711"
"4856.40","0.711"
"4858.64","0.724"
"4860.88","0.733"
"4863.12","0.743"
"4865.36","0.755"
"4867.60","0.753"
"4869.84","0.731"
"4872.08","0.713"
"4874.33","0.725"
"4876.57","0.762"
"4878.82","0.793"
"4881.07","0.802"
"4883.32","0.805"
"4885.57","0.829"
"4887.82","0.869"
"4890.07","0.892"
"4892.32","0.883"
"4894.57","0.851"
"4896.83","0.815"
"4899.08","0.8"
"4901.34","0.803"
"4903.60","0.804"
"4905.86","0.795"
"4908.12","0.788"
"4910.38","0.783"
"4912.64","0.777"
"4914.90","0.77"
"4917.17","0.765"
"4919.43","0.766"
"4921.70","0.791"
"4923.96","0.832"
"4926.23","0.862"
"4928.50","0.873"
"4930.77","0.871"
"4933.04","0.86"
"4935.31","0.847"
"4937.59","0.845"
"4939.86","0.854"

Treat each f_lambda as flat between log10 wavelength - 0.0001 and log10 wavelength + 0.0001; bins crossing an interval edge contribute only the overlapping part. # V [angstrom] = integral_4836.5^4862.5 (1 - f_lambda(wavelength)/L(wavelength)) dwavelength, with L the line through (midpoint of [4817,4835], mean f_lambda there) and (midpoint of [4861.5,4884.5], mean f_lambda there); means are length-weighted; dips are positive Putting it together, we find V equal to 3.4 angstrom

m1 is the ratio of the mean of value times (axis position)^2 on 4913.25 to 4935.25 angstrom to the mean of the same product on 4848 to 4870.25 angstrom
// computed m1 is 1.15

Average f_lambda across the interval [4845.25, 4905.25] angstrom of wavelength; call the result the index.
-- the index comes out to 0.776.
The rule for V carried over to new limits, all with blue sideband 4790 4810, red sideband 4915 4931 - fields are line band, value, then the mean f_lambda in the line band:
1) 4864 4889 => 0.9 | 0.776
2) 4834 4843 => 0.7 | 0.74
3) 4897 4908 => 0.2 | 0.8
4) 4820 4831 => -1.3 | 0.886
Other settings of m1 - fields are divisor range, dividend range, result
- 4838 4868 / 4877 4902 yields 1.17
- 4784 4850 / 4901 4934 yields 1.04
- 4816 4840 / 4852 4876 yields 0.86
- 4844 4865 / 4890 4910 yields 1.16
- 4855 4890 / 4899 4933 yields 1.07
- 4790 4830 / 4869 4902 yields 0.99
